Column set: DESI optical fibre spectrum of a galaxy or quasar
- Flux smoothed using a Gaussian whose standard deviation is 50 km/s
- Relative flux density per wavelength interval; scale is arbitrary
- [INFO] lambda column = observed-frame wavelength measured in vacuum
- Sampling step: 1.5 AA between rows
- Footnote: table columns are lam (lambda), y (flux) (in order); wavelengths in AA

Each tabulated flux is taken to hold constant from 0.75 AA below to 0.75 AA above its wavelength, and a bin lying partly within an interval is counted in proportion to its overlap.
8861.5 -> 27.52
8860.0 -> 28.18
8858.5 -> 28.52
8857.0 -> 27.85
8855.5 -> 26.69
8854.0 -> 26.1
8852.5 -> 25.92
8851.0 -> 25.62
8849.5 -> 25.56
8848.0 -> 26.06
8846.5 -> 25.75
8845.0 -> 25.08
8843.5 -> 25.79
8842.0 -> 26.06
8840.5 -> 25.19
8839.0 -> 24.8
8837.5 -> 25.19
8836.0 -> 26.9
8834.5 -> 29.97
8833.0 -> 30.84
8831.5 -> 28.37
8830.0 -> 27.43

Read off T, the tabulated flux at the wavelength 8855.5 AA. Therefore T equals 26.69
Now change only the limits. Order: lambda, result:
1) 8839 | 24.8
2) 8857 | 27.85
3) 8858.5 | 28.52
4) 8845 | 25.08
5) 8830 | 27.43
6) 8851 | 25.62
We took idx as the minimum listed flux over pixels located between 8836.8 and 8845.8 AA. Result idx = 24.8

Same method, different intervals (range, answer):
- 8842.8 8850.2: 25.08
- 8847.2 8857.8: 25.56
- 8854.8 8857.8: 26.69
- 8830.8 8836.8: 26.9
